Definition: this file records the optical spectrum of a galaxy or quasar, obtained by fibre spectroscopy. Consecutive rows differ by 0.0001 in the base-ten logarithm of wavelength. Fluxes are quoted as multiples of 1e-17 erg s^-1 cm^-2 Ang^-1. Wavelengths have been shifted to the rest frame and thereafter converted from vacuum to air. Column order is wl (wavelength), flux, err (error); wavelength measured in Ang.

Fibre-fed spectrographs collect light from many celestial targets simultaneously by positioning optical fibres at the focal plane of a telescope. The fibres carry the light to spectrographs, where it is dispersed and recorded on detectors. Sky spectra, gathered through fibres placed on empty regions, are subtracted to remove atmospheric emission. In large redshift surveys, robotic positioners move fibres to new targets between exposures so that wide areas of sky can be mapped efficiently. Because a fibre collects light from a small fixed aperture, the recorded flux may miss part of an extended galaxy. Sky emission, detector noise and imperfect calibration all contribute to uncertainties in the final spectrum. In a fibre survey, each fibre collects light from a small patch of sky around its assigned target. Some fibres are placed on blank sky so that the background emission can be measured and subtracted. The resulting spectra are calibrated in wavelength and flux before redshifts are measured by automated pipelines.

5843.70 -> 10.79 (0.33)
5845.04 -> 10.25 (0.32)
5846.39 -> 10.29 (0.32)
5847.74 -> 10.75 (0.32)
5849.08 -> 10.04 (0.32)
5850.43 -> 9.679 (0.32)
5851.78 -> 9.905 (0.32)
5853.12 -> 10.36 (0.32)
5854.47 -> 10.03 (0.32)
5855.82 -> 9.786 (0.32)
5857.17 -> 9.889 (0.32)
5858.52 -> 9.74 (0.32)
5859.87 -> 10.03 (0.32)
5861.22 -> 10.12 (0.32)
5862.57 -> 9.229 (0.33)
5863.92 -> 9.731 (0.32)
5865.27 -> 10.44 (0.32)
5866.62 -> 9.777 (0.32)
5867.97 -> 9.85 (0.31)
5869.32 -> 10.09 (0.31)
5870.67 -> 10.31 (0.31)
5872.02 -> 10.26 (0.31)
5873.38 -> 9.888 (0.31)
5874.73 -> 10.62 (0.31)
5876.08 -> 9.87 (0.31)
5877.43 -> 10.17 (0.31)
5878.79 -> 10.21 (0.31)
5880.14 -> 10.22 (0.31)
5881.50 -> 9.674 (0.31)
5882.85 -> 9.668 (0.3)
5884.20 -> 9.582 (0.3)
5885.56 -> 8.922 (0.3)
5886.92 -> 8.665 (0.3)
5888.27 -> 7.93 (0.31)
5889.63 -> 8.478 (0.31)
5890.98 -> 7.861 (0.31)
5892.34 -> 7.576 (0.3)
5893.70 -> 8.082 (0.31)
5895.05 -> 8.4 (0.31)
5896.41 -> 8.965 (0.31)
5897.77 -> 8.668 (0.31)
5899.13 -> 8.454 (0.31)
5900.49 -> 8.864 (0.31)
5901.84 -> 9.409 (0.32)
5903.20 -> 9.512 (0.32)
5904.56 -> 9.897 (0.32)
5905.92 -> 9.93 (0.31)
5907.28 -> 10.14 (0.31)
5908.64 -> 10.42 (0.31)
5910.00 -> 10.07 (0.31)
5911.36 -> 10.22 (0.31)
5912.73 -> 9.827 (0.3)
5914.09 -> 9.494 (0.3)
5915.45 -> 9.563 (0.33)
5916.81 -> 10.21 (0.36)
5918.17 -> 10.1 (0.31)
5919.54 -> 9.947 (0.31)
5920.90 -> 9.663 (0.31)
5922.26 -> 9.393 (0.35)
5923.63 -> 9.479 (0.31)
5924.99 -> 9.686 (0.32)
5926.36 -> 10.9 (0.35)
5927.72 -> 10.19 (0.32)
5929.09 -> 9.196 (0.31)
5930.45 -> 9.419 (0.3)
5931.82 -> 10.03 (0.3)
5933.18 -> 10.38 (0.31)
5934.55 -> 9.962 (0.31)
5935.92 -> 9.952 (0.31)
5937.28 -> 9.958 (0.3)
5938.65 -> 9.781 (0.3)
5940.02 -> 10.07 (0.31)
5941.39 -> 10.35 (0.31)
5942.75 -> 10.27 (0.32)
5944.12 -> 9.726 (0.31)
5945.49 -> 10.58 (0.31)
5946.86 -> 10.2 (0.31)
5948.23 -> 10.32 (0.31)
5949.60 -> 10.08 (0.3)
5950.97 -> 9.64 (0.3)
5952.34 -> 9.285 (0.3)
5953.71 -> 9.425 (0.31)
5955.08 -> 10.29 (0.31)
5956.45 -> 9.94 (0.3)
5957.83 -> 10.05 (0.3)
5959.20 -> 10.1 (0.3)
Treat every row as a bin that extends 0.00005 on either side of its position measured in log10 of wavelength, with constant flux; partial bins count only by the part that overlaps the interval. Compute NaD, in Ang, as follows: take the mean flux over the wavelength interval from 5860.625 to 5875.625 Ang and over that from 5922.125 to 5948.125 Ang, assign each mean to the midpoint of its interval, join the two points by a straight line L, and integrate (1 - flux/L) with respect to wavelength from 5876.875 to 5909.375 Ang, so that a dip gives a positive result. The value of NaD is 2.80 Ang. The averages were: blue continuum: 10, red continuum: 9.99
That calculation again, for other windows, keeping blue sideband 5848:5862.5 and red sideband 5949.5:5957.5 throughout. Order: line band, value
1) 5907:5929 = -0.2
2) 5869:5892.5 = 1.0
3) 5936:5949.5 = -0.5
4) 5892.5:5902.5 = 1.3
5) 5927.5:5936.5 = -0.1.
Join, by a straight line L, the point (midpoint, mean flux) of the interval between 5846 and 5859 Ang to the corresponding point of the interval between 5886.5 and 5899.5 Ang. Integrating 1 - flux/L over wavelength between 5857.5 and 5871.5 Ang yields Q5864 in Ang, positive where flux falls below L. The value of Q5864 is -0.6 Ang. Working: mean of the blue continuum 10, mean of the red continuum 8.3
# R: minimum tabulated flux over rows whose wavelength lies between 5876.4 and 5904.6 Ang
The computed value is 7.576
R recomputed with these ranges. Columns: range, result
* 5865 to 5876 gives 9.777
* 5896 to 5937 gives 8.454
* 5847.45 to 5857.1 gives 9.679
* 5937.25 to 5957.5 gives 9.285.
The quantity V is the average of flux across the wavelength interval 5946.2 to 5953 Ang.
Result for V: 9.91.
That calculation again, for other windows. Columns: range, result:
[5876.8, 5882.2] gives 10.1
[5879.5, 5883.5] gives 9.85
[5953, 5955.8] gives 9.86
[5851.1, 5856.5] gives 10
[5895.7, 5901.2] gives 8.74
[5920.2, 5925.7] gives 9.56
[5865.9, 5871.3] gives 10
